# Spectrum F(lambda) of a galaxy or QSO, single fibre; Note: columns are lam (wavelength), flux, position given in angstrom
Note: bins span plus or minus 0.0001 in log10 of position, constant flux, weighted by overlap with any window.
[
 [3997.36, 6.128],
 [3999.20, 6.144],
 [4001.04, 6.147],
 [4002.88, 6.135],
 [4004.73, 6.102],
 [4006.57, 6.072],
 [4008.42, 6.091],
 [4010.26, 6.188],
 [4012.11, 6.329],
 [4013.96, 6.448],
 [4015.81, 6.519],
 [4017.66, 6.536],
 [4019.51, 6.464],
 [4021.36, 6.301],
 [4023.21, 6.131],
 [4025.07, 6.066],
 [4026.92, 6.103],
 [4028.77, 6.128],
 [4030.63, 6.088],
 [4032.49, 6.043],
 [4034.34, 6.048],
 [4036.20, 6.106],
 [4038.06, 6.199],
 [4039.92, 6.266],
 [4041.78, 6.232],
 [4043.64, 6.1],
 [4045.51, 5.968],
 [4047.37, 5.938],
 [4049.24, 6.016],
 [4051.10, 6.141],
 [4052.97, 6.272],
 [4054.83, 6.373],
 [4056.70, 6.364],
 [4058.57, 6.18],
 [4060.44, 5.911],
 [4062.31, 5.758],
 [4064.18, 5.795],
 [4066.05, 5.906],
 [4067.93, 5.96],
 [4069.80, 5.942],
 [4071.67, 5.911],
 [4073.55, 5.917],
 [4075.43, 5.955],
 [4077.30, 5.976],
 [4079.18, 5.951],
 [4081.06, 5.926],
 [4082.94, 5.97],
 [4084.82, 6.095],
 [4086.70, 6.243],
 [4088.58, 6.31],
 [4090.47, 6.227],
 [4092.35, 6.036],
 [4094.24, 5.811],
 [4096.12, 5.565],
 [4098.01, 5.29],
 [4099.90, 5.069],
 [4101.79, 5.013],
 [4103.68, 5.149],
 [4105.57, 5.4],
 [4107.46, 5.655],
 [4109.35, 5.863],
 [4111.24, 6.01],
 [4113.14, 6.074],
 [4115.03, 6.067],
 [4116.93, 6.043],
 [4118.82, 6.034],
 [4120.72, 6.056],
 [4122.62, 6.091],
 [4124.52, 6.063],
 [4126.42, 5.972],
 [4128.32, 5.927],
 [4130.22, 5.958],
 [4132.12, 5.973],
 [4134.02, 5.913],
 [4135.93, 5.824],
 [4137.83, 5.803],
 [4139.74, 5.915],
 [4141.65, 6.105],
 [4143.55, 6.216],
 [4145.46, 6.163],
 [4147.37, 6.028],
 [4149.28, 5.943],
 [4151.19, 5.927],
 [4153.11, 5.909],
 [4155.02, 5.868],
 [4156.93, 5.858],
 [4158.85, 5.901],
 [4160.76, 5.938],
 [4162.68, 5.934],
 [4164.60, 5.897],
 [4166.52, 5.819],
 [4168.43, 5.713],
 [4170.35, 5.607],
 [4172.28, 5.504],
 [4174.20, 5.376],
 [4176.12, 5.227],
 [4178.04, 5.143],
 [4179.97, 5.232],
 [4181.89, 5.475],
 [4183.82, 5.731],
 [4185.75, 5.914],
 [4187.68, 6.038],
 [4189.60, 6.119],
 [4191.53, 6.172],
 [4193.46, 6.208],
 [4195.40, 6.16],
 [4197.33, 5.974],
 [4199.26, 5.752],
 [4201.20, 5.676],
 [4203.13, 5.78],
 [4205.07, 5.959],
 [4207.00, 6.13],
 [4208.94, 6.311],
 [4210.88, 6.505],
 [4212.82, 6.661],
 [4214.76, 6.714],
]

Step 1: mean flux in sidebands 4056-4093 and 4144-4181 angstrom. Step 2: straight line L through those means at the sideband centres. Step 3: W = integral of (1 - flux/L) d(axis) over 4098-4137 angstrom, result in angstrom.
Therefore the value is 0.56 angstrom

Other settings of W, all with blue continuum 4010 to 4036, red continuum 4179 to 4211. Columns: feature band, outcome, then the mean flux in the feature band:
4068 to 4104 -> 1.8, 5.82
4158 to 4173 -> 0.5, 5.79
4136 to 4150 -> 0.0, 6.02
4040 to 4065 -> 0.4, 6.09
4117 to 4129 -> 0.1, 6.03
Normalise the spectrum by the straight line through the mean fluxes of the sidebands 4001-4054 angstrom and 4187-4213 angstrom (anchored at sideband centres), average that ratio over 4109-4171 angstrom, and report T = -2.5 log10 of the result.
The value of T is 0.03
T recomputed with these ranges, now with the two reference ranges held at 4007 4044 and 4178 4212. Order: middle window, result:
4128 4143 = 0.02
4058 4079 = 0.04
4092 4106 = 0.13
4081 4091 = 0.00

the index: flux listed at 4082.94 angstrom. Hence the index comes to 5.97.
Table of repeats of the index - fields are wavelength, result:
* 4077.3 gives 5.976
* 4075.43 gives 5.955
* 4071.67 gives 5.911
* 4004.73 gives 6.102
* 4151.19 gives 5.927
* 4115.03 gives 6.067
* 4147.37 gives 6.028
